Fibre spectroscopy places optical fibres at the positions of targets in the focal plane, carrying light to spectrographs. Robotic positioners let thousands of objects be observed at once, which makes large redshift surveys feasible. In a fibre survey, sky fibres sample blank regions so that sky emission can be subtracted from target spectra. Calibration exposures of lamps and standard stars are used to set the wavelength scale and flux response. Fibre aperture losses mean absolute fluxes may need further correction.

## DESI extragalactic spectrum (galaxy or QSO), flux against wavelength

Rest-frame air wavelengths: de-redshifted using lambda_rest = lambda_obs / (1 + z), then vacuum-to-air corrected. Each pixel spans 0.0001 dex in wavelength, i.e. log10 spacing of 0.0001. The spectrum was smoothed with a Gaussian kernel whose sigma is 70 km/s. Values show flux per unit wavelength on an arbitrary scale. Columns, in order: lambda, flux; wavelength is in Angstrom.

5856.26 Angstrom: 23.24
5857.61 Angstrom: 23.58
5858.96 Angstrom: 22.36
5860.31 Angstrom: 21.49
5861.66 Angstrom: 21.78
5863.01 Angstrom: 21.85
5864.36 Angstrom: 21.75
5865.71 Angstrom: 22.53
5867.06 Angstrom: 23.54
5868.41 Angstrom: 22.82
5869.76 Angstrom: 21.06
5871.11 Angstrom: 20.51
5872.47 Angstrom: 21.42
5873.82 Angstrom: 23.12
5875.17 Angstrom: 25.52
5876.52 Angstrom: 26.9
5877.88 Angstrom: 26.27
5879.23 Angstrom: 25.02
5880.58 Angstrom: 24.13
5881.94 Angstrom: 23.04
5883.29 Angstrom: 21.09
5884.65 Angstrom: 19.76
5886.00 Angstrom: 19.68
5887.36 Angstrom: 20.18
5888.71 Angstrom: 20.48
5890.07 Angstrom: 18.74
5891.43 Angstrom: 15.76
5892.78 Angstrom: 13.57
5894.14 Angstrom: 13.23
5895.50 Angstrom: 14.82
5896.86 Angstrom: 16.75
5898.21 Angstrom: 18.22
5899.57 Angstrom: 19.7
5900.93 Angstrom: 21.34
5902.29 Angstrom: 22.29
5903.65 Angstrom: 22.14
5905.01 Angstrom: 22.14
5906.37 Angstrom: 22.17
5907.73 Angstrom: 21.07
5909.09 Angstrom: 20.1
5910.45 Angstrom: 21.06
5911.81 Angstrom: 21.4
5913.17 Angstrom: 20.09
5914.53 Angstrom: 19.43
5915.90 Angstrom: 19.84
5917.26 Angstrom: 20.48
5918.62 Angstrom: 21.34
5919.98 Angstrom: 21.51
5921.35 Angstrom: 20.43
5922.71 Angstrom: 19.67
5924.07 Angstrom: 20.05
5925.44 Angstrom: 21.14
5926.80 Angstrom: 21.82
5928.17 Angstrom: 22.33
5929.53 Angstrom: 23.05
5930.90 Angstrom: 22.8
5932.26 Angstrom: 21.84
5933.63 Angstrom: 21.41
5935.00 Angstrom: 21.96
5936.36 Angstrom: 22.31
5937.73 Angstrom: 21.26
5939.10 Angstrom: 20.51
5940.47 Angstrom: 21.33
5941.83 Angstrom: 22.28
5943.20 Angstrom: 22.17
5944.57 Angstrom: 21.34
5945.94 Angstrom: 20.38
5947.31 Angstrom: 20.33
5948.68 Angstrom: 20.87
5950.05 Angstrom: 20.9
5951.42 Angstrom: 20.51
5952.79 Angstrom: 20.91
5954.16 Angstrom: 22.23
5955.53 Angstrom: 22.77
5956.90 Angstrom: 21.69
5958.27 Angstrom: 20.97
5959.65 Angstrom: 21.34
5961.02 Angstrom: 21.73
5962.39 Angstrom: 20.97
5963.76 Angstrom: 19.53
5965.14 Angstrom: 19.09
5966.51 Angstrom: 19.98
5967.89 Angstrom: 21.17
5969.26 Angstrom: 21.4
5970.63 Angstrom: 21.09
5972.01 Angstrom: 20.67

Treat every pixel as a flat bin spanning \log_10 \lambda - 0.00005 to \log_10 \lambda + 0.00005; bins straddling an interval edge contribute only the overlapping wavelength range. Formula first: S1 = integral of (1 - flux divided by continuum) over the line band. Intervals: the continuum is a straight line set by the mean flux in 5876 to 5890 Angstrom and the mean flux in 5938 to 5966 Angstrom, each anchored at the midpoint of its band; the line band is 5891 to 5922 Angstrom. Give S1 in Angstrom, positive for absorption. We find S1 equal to 3.4 Angstrom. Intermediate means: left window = 22.4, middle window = 19.5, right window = 21.1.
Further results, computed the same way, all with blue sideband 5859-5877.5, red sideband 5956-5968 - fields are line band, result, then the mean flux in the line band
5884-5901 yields 3.41 Angstrom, 17.7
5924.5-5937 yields -0.38 Angstrom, 22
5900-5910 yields 0.17 Angstrom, 21.5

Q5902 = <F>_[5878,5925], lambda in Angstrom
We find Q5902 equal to 20.1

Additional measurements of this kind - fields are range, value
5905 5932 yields 21.1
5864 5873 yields 22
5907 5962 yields 21.2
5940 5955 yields 21.2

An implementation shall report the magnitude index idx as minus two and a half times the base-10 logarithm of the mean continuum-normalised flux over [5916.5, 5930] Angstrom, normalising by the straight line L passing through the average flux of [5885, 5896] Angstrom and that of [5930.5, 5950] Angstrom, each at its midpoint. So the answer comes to -0.06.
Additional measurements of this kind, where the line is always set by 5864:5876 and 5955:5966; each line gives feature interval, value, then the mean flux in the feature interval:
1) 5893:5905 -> 0.19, 18.6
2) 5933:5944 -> -0.01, 21.7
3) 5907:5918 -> 0.07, 20.5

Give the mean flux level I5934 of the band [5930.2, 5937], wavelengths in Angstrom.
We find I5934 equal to 22.1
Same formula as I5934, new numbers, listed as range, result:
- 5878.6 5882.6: 24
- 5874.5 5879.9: 25.9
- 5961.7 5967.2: 19.9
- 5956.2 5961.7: 21.4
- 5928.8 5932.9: 22.6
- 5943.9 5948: 20.7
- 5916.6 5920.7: 21.1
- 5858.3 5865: 21.8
